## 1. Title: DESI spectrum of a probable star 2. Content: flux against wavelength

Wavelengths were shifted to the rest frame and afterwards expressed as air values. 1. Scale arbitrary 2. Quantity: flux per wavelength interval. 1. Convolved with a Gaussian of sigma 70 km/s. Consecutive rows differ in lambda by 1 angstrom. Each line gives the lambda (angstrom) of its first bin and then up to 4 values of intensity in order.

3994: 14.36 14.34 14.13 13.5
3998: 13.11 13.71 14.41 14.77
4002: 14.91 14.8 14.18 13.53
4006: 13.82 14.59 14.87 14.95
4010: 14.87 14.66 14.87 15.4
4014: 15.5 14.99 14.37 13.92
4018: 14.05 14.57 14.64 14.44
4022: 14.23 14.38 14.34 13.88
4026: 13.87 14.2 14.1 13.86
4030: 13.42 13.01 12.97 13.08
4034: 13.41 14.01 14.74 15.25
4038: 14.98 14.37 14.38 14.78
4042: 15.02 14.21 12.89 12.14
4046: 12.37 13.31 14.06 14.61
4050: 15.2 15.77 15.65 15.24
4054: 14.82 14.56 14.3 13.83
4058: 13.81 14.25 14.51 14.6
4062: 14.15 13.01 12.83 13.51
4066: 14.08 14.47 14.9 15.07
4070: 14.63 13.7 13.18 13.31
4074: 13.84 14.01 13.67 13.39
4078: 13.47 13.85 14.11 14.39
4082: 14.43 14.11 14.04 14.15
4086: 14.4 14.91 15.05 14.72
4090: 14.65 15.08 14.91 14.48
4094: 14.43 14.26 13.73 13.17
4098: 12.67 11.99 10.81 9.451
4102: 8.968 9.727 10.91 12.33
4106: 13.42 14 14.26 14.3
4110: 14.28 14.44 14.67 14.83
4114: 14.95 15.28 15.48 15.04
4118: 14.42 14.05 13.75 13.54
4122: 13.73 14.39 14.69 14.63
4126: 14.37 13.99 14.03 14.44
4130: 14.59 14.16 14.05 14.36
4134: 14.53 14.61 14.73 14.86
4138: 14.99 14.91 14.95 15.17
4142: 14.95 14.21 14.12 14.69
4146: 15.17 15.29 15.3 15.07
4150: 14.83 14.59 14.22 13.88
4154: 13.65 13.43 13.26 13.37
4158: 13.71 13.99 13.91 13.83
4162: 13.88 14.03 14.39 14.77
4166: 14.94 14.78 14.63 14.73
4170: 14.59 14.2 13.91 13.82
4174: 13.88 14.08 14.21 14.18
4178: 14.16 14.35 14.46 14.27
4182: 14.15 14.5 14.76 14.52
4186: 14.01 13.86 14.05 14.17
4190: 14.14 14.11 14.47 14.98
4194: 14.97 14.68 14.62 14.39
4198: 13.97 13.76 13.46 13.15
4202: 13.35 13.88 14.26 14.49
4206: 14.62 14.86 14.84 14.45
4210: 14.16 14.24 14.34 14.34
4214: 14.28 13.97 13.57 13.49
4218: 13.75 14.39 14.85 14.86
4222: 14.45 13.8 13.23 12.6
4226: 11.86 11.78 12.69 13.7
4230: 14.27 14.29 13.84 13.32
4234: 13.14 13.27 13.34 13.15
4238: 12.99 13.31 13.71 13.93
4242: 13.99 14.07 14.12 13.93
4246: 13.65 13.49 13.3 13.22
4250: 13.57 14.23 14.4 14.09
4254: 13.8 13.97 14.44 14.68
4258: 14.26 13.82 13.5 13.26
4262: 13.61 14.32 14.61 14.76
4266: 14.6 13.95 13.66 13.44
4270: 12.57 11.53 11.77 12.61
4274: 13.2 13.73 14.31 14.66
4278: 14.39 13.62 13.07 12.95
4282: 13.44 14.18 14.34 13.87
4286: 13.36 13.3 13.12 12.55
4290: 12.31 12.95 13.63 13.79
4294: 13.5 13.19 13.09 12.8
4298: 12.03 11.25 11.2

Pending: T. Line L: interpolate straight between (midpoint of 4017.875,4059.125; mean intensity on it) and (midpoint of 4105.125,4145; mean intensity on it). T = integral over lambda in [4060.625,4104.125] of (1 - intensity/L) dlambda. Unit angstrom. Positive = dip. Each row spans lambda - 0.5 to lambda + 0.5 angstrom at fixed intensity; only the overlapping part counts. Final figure 2.2 angstrom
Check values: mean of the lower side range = 14.2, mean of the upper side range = 14.4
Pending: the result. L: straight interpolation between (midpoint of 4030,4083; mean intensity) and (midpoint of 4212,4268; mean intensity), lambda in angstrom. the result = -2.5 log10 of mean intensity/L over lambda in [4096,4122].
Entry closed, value 0.059 mag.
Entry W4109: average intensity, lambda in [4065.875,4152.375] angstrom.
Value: 14.1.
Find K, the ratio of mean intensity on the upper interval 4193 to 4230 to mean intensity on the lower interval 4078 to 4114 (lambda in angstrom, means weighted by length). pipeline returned 1.03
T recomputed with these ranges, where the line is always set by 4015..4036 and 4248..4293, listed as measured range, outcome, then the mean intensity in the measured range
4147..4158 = -0.31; 14.2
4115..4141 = -1.22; 14.5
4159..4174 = -0.56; 14.3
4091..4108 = 1.58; 12.6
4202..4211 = -0.43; 14.4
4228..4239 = 0.16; 13.5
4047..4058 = -0.59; 14.7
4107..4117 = -0.61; 14.7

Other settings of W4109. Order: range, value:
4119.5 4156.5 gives 14.4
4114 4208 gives 14.3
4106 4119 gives 14.6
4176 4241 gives 14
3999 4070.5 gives 14.3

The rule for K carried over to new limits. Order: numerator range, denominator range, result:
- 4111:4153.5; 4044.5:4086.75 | 1.03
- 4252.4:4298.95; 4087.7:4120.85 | 1.00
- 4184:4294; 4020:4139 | 0.98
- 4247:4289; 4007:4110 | 0.98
